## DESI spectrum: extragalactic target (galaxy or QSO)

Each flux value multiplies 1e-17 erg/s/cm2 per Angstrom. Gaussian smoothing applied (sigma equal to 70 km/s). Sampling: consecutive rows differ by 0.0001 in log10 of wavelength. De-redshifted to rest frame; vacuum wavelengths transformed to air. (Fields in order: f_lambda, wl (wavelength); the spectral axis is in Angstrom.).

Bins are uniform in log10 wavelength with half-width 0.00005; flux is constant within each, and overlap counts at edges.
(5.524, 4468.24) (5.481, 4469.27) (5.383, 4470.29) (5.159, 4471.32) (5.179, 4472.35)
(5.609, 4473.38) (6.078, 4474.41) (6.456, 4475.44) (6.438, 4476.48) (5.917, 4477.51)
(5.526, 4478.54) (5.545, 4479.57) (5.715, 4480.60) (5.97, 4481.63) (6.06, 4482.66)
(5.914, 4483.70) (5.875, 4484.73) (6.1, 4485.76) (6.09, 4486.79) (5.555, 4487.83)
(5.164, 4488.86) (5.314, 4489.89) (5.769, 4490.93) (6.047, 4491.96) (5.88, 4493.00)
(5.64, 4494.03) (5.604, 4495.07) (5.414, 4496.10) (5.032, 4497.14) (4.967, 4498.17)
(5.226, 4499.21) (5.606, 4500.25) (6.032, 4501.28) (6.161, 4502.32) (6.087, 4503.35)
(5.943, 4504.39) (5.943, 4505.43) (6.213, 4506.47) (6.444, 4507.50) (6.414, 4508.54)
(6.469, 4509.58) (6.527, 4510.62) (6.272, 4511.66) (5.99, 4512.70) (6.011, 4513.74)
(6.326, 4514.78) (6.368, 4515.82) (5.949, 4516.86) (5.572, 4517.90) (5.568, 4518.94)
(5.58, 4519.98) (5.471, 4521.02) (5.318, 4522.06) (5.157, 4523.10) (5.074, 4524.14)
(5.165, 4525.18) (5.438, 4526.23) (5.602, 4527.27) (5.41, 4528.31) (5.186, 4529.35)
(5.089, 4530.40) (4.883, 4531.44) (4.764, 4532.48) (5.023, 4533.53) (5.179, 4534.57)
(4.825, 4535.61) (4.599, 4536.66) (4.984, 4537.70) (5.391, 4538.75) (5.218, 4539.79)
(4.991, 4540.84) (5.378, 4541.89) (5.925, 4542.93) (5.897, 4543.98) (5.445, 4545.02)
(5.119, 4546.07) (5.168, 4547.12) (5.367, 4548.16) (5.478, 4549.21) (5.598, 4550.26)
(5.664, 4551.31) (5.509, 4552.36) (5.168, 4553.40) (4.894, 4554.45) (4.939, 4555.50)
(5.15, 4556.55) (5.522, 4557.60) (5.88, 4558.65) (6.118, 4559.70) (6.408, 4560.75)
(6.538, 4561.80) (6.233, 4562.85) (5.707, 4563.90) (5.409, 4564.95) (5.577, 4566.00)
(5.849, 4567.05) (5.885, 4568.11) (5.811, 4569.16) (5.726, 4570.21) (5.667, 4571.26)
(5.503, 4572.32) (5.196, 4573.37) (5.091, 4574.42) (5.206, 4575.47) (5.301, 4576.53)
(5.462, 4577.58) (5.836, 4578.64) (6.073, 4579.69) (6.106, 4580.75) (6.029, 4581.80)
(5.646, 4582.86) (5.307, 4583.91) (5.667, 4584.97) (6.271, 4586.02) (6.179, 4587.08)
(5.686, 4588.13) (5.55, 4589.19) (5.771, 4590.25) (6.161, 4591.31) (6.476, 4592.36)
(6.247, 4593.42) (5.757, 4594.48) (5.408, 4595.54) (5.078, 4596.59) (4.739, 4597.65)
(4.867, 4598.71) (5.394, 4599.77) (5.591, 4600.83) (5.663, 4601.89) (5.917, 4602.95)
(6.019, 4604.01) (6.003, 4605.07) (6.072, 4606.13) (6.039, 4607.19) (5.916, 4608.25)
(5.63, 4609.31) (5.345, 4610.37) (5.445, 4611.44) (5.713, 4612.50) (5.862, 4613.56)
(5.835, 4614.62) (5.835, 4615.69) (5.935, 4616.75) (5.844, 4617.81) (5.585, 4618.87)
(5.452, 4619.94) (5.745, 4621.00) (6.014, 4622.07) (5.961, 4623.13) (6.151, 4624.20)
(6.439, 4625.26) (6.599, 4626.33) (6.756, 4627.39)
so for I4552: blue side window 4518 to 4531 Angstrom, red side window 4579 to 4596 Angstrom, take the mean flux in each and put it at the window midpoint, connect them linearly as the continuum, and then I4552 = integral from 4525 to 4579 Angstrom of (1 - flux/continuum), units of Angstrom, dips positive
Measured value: 1.5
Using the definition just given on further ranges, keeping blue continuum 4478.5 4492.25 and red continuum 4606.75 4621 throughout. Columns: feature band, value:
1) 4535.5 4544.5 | 0.8 Angstrom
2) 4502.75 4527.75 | -0.5 Angstrom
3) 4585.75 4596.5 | -0.3 Angstrom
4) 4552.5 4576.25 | 0.6 Angstrom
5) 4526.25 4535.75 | 1.0 Angstrom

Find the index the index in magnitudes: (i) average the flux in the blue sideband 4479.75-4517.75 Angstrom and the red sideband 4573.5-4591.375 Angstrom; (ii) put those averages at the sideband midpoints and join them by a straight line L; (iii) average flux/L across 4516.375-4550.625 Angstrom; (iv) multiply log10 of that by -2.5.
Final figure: 0.100 mag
